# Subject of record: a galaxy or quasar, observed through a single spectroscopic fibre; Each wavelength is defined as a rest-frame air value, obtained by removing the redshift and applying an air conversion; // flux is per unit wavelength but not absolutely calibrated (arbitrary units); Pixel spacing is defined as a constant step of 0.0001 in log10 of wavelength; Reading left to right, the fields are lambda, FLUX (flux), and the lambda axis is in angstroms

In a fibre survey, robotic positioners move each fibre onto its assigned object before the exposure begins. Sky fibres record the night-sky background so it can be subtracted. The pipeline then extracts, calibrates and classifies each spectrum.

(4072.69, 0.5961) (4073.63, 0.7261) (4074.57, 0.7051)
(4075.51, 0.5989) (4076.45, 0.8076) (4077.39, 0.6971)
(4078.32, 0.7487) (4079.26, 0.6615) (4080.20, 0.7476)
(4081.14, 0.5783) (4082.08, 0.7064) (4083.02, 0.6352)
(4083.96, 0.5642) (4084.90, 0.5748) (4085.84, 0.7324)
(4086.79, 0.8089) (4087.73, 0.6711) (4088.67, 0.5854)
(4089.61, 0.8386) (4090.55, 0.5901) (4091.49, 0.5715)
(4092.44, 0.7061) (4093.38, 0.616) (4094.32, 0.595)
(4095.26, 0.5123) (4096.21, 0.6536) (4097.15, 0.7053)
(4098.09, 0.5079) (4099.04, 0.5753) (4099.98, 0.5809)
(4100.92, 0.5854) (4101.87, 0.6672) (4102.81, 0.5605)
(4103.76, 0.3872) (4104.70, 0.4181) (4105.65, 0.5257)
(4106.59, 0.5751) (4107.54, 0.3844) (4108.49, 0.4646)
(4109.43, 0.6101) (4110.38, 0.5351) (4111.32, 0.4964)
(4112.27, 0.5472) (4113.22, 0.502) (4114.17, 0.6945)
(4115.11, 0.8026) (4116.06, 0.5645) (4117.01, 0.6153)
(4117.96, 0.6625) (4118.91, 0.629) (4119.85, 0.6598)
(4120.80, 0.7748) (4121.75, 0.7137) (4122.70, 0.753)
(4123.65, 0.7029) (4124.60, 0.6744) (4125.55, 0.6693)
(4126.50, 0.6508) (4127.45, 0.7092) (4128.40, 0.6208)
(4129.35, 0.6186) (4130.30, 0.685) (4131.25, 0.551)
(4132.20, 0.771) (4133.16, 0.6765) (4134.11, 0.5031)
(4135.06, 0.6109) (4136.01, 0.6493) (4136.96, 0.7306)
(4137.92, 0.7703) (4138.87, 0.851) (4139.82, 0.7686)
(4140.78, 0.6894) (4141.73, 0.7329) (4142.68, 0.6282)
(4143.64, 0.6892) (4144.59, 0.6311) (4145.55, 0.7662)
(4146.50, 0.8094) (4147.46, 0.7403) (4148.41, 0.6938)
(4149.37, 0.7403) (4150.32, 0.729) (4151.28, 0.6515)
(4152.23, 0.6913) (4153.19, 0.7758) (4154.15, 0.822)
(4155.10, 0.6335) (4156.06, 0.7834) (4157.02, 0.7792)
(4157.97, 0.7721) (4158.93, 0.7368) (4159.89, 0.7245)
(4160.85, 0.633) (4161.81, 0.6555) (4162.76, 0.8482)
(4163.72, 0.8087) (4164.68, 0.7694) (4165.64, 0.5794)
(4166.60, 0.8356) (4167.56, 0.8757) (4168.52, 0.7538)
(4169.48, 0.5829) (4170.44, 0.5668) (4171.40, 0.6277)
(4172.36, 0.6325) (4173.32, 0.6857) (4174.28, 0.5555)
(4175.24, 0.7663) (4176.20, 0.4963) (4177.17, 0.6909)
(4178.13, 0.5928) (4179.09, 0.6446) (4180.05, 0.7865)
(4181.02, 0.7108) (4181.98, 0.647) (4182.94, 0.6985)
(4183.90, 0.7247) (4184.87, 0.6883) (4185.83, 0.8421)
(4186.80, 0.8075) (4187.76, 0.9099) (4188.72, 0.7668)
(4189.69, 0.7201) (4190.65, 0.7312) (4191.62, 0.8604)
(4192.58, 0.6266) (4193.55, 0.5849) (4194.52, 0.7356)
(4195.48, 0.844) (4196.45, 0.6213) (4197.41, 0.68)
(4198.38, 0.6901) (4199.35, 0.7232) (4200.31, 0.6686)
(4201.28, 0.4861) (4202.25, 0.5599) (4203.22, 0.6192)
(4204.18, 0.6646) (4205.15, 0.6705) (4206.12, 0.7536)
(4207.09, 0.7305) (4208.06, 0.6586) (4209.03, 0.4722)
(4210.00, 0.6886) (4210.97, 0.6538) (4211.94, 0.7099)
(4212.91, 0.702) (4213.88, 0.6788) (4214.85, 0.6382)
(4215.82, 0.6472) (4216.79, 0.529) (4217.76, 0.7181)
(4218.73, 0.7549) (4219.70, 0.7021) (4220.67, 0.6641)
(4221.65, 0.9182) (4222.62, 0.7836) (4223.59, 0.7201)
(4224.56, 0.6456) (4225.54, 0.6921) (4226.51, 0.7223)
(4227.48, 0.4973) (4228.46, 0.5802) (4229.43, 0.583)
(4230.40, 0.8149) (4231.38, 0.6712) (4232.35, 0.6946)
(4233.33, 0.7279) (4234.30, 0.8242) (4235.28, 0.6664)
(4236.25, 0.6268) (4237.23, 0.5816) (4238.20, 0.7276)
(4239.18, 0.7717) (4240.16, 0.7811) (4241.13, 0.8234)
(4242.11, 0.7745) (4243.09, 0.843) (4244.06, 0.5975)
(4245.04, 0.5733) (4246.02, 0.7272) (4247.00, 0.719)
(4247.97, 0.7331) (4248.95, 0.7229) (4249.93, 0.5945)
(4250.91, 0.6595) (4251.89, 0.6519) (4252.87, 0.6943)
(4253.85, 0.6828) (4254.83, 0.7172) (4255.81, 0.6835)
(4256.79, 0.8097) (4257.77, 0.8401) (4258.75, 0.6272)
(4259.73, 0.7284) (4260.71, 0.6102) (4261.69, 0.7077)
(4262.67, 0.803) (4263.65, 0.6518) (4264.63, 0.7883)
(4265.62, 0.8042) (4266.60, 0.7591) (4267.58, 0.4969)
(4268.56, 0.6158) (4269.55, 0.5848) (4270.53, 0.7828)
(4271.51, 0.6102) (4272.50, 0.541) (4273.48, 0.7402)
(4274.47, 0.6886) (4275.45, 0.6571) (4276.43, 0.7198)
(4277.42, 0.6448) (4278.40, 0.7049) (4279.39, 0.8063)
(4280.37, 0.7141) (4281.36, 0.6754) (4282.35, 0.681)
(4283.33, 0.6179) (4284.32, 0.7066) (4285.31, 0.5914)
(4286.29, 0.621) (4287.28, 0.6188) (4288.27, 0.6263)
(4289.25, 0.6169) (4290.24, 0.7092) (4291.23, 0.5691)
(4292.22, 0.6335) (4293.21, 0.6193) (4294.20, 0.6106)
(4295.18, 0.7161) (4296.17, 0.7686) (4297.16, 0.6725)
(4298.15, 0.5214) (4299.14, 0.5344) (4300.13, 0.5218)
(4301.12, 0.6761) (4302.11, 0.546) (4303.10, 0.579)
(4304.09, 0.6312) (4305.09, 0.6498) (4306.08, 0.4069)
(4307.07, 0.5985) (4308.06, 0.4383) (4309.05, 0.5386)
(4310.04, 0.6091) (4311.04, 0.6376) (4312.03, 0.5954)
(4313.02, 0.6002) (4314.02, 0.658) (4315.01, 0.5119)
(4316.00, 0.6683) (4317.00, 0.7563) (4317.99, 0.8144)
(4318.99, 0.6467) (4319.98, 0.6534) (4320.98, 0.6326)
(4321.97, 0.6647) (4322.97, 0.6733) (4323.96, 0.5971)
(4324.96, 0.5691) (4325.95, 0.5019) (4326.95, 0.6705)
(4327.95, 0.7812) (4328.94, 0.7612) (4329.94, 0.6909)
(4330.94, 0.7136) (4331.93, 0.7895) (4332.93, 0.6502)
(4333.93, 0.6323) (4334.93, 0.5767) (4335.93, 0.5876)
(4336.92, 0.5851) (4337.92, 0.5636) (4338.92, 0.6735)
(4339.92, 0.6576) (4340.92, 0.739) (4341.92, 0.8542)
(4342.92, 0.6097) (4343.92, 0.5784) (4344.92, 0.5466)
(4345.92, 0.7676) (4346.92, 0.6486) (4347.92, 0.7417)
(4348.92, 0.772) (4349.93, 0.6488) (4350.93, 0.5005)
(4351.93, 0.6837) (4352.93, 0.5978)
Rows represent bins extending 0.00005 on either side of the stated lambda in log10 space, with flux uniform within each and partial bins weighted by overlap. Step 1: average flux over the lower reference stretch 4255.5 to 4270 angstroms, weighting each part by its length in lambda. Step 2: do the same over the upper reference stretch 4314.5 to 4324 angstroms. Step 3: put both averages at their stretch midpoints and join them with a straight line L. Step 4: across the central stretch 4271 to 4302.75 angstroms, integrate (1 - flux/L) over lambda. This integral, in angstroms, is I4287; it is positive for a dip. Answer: 1.9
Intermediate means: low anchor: 0.701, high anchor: 0.665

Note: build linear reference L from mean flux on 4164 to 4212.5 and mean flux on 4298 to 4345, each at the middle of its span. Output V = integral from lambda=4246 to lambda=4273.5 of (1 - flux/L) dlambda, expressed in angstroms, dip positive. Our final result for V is -1.5 angstroms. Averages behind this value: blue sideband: 0.688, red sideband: 0.629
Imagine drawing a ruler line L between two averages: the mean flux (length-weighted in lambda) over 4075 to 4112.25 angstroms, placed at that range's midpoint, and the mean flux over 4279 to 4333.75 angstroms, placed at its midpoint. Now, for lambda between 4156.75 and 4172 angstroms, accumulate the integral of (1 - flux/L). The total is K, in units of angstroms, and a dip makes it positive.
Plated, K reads -2.5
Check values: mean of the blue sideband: 0.609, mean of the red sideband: 0.637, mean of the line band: 0.72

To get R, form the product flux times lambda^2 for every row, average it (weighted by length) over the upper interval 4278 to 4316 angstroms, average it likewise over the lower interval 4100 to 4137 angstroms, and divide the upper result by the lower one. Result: 1.10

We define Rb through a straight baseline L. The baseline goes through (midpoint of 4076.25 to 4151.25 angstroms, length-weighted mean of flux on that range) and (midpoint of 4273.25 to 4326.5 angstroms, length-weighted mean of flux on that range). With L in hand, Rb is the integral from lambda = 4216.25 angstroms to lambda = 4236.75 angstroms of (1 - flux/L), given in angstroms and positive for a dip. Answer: -1.74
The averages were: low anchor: 0.647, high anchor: 0.632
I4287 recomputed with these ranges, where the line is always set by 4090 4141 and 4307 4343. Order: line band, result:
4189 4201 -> -1.4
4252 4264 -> -1.4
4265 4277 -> -0.5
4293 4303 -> 0.4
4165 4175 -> -0.7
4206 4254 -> -4.1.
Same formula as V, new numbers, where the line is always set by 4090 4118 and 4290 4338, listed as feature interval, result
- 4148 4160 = -3.0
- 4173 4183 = -1.1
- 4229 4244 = -2.9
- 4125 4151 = -4.9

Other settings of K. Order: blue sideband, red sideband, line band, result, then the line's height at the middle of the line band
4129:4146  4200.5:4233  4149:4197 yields -2.7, 0.677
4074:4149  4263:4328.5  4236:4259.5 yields -2.4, 0.642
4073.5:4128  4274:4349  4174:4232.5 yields -4.6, 0.637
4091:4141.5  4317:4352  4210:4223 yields -1.1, 0.642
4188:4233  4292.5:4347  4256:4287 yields -1.5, 0.655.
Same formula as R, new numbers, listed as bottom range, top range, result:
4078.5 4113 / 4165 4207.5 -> 1.21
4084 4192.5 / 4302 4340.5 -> 1.02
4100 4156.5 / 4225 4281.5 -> 1.13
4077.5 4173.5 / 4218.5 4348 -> 1.08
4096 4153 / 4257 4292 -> 1.13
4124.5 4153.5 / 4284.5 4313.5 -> 0.94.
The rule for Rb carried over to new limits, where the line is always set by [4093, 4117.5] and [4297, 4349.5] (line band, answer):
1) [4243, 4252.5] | -1.0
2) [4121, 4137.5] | -2.7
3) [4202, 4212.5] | -1.0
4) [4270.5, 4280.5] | -1.1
